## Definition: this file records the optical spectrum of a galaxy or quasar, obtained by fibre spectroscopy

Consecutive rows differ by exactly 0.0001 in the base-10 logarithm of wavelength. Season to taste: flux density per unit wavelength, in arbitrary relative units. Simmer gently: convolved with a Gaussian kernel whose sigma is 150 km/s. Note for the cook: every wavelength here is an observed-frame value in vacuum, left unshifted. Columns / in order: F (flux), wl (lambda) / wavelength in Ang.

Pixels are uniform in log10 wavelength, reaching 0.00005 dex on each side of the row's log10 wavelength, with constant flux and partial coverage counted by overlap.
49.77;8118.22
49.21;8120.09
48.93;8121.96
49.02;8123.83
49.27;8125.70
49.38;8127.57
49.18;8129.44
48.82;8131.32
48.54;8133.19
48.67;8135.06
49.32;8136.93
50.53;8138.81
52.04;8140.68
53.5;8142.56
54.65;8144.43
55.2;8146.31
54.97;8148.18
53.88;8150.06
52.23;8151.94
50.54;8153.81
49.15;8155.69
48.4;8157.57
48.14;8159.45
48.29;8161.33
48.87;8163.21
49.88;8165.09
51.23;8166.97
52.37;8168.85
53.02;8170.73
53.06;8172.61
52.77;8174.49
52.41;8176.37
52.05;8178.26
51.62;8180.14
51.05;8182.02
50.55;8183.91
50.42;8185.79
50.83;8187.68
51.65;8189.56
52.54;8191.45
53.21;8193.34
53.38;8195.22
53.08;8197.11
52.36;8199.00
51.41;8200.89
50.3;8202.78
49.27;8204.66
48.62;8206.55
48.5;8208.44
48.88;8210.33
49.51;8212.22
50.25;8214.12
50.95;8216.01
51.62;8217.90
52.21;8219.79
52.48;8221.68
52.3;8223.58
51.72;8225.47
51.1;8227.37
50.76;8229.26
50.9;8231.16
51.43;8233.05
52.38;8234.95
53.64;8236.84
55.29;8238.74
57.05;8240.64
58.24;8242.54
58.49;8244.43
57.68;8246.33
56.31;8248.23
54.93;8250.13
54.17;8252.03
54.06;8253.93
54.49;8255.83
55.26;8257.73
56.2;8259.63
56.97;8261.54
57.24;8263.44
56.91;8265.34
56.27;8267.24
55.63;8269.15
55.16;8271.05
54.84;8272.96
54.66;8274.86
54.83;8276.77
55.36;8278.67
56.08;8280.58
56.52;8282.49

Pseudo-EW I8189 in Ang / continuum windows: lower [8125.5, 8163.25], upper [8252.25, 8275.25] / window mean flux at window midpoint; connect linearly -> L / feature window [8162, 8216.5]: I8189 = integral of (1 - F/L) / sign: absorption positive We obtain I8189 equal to 1.43 Ang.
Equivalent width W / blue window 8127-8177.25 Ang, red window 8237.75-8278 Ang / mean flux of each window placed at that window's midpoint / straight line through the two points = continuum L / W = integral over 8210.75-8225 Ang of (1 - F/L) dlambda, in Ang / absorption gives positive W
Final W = 0.8 Ang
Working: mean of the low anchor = 51.1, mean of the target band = 51.2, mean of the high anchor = 55.9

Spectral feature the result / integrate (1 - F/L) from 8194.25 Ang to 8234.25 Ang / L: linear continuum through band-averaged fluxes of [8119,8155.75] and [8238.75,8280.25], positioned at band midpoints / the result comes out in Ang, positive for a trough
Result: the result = 2.25 Ang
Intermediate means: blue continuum 50.9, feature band 51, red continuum 55.9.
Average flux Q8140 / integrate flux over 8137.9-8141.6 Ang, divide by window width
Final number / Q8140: 51.3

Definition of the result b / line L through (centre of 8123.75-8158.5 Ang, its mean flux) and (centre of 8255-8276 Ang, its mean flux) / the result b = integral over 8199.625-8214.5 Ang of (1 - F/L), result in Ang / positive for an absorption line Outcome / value 1.1 Ang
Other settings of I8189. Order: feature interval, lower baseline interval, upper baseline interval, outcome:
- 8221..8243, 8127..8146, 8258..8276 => 0.6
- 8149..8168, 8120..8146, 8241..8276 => 0.5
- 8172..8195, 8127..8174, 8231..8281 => 0.2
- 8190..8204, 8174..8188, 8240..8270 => 0.1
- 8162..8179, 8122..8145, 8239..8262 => 0.1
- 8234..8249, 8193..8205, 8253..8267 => -0.4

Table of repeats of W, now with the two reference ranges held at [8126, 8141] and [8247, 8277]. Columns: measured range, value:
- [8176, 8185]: 0.0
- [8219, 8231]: 0.5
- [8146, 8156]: -0.5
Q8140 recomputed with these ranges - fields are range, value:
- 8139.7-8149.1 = 54.1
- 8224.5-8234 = 51.2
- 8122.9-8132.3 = 49.1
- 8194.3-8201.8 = 52.5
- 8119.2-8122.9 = 49.1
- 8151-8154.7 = 51.5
